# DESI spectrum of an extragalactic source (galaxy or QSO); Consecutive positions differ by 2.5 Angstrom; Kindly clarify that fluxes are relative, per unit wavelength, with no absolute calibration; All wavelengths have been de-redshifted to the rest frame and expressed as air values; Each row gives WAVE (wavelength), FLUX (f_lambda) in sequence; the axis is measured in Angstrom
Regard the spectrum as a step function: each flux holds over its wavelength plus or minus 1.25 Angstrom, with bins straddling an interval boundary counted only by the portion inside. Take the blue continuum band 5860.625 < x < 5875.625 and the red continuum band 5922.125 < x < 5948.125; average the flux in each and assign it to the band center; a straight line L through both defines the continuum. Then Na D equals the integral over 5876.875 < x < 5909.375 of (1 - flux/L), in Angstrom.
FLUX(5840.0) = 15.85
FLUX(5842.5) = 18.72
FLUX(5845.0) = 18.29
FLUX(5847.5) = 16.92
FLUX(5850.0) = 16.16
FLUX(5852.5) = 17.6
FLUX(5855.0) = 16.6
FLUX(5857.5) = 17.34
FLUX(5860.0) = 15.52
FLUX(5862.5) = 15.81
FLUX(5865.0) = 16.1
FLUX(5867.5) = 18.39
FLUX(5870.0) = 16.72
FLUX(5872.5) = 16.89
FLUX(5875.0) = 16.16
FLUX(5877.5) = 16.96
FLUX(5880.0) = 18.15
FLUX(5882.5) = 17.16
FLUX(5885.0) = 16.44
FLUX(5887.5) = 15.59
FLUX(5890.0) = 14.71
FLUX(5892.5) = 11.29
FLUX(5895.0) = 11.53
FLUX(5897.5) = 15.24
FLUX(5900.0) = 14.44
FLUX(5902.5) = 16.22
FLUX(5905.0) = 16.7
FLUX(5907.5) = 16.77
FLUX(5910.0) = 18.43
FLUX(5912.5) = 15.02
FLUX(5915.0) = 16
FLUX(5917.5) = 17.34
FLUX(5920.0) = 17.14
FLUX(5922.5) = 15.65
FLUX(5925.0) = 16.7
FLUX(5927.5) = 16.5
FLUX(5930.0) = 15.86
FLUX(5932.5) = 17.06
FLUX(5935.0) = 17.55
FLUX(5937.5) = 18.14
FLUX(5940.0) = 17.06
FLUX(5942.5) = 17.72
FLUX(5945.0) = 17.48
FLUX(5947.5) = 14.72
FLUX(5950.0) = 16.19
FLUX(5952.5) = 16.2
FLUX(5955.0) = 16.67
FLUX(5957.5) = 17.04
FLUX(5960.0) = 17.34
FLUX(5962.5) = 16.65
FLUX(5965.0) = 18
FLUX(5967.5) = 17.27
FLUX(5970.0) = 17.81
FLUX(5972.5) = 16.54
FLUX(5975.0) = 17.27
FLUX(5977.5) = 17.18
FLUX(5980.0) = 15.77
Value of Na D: 2.4 Angstrom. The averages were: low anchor 16.7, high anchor 16.9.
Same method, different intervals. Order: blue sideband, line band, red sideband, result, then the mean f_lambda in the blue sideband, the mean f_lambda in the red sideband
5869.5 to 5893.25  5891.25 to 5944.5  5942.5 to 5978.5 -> 1.1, 16.1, 16.9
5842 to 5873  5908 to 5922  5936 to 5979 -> 0.2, 17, 17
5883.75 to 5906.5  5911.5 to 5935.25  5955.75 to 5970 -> -1.0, 14.7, 17.3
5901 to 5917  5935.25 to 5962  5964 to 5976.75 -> 0.3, 16.5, 17.4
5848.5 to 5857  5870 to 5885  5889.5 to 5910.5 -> -1.1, 16.8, 14.9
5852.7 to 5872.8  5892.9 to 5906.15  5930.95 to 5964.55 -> 1.7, 16.7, 16.9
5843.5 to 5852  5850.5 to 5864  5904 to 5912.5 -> 0.5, 17.2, 17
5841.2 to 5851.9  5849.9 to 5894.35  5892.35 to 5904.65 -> -1.1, 17.5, 14.2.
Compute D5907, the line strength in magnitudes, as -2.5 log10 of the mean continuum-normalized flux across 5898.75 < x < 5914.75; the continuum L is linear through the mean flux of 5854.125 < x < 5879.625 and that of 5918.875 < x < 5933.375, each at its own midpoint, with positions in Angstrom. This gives 0.02 mag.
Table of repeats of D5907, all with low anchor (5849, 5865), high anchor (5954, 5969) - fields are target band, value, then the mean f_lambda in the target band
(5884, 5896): 0.20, 13.9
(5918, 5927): 0.02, 16.6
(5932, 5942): -0.03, 17.5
